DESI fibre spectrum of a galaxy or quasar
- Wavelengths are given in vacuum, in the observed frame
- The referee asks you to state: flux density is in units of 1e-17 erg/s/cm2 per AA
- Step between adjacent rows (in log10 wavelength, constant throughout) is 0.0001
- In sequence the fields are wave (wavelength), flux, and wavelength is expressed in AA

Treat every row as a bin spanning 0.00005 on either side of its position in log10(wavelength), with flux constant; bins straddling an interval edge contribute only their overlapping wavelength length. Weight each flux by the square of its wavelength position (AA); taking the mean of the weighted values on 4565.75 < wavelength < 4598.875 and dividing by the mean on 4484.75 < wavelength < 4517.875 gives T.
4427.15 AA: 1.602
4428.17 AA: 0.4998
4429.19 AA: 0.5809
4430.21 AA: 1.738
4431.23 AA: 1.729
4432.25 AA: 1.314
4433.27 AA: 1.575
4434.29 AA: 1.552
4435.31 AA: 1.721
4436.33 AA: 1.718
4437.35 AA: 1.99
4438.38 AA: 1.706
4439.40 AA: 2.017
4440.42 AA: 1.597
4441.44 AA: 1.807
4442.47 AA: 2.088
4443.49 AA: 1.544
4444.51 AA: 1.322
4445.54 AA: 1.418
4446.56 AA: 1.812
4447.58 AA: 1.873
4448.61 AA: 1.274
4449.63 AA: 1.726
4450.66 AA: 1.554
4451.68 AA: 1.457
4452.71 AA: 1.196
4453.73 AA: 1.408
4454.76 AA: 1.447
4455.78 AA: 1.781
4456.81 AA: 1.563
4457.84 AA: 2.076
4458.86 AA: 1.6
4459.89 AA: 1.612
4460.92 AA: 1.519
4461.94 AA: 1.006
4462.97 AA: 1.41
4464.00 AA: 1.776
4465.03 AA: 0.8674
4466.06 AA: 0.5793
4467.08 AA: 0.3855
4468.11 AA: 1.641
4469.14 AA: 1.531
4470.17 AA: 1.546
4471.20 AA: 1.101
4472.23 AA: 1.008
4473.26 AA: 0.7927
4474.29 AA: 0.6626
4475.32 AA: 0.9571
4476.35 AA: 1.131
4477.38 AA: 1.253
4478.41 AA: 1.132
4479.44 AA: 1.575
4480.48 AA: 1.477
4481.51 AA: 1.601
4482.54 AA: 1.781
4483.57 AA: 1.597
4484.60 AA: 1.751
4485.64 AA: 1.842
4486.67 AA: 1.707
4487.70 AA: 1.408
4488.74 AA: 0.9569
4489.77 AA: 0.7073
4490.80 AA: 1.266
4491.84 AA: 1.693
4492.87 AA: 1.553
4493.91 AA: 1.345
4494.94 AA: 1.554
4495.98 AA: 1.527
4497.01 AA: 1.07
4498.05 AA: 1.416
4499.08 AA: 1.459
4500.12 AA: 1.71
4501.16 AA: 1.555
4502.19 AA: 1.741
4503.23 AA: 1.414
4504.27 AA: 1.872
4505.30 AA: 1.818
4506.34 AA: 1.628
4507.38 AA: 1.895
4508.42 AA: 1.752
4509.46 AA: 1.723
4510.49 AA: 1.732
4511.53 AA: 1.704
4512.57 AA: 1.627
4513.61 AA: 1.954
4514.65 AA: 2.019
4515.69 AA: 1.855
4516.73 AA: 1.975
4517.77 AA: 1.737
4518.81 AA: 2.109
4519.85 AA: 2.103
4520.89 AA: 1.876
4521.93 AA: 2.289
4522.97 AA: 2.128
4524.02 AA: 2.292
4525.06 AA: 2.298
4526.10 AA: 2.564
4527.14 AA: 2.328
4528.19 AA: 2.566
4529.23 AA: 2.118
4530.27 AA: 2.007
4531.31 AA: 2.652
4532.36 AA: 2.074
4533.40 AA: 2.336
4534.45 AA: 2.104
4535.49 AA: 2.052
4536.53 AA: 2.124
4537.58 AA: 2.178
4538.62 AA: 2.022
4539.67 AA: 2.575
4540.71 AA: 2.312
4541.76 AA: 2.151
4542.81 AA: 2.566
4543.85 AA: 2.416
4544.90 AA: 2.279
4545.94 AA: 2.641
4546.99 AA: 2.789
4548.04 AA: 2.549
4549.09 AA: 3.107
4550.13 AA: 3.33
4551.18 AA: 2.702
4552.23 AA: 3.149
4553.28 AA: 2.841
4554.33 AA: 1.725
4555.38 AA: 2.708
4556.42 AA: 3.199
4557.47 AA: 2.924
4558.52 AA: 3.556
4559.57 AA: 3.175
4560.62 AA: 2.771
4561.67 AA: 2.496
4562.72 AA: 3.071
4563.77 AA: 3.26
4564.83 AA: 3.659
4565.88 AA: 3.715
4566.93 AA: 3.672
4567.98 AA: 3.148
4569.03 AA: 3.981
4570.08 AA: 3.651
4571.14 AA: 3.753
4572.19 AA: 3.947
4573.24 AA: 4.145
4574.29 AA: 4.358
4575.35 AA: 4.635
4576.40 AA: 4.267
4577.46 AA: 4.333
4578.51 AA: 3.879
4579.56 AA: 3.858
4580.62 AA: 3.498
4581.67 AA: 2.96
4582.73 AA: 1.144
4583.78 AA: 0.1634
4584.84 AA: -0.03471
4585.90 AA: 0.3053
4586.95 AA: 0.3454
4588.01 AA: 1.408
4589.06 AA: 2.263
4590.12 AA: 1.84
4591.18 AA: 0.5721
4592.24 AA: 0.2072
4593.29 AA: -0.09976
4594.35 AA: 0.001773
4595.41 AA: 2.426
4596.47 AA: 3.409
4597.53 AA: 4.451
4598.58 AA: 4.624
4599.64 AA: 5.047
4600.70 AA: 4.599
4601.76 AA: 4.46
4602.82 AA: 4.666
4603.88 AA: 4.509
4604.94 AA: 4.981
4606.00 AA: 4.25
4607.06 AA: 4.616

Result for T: 1.7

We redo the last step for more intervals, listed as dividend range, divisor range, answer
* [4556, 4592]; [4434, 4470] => 1.97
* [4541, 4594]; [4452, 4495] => 2.07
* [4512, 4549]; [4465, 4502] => 1.72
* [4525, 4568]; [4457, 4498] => 2.06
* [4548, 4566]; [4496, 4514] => 1.86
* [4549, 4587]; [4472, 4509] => 2.19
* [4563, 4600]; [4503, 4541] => 1.38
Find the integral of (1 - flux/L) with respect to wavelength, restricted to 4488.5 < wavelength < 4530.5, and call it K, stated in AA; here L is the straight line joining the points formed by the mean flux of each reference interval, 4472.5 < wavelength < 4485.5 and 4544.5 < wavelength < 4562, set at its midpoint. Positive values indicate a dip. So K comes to 3.7 AA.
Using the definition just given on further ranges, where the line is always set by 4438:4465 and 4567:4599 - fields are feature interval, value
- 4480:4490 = 1.8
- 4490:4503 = 3.1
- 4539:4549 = -0.9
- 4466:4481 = 5.3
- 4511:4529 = 0.2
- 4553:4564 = -2.2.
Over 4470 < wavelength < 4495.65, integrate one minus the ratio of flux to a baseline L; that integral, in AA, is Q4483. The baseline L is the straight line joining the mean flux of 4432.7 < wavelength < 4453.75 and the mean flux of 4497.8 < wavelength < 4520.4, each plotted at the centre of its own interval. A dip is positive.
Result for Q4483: 5.7 AA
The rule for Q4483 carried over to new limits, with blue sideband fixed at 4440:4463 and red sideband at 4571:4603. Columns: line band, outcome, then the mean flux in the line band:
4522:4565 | -3.8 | 2.57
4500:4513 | 2.1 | 1.71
